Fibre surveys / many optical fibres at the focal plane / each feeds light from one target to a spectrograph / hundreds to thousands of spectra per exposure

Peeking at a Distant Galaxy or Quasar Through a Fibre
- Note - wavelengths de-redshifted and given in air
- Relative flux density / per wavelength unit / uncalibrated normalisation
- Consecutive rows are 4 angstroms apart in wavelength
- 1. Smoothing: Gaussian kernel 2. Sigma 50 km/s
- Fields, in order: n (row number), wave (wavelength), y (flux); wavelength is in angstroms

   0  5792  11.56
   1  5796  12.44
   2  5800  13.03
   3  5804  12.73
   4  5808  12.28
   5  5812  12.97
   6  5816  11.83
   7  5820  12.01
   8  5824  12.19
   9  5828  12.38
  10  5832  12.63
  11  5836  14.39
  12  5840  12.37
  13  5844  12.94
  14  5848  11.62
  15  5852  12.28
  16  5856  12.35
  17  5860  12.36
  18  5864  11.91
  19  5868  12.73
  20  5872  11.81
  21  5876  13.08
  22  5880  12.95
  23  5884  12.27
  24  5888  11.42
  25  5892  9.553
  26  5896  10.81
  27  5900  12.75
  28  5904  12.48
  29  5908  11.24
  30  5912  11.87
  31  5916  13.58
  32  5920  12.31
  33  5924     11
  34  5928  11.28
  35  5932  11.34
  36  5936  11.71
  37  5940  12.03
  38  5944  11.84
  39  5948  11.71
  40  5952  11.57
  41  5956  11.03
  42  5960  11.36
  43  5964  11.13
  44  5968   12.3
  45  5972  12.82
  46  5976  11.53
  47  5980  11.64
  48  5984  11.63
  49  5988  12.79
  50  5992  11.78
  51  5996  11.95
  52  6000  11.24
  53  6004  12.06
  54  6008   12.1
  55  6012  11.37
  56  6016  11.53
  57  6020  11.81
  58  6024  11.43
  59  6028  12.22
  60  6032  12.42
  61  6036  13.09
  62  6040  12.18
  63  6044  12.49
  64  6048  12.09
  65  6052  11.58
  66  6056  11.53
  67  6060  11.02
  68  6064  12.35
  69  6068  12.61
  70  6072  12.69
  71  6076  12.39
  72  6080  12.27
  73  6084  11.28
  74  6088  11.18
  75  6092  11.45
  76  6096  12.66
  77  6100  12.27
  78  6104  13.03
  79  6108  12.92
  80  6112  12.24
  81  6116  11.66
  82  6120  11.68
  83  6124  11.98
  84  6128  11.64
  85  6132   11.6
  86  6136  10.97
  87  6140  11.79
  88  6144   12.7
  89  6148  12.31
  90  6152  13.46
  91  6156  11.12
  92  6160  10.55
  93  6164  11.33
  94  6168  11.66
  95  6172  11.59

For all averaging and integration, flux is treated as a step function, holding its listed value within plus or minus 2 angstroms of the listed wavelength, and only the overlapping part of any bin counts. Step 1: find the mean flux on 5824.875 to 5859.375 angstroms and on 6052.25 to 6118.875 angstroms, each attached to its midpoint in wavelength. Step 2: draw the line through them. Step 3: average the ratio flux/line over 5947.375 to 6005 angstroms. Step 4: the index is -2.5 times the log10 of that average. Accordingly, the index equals 0.05 mag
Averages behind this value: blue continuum 12.6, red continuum 12.1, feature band 11.8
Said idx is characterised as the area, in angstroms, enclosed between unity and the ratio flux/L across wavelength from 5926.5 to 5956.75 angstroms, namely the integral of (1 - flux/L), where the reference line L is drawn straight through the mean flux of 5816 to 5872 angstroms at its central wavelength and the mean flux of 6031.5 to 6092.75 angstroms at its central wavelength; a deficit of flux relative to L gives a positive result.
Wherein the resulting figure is 1.6 angstroms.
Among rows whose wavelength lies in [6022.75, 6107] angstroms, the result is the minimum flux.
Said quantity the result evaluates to 11.02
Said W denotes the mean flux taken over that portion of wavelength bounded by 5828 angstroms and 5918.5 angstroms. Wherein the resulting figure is 12.2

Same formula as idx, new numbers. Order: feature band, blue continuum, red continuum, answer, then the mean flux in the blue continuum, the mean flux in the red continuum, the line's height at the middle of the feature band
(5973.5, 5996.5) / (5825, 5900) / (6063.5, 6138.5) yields 0.4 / 12.2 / 12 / 12.1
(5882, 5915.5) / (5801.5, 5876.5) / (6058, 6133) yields 2.0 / 12.5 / 12.1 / 12.4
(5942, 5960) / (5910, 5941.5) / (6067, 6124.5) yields 0.6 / 11.9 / 12.2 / 11.9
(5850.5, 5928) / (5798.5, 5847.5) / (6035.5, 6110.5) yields 2.9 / 12.6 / 12.1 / 12.5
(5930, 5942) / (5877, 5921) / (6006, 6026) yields 0.2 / 11.9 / 11.6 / 11.9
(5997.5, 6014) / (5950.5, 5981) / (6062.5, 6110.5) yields 0.2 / 11.7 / 12.3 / 11.9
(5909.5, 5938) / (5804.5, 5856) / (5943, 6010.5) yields 0.4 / 12.5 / 11.8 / 12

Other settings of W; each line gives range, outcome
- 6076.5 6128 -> 12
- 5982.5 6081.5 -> 12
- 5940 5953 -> 11.8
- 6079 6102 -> 11.8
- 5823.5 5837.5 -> 12.9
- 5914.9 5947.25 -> 11.8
